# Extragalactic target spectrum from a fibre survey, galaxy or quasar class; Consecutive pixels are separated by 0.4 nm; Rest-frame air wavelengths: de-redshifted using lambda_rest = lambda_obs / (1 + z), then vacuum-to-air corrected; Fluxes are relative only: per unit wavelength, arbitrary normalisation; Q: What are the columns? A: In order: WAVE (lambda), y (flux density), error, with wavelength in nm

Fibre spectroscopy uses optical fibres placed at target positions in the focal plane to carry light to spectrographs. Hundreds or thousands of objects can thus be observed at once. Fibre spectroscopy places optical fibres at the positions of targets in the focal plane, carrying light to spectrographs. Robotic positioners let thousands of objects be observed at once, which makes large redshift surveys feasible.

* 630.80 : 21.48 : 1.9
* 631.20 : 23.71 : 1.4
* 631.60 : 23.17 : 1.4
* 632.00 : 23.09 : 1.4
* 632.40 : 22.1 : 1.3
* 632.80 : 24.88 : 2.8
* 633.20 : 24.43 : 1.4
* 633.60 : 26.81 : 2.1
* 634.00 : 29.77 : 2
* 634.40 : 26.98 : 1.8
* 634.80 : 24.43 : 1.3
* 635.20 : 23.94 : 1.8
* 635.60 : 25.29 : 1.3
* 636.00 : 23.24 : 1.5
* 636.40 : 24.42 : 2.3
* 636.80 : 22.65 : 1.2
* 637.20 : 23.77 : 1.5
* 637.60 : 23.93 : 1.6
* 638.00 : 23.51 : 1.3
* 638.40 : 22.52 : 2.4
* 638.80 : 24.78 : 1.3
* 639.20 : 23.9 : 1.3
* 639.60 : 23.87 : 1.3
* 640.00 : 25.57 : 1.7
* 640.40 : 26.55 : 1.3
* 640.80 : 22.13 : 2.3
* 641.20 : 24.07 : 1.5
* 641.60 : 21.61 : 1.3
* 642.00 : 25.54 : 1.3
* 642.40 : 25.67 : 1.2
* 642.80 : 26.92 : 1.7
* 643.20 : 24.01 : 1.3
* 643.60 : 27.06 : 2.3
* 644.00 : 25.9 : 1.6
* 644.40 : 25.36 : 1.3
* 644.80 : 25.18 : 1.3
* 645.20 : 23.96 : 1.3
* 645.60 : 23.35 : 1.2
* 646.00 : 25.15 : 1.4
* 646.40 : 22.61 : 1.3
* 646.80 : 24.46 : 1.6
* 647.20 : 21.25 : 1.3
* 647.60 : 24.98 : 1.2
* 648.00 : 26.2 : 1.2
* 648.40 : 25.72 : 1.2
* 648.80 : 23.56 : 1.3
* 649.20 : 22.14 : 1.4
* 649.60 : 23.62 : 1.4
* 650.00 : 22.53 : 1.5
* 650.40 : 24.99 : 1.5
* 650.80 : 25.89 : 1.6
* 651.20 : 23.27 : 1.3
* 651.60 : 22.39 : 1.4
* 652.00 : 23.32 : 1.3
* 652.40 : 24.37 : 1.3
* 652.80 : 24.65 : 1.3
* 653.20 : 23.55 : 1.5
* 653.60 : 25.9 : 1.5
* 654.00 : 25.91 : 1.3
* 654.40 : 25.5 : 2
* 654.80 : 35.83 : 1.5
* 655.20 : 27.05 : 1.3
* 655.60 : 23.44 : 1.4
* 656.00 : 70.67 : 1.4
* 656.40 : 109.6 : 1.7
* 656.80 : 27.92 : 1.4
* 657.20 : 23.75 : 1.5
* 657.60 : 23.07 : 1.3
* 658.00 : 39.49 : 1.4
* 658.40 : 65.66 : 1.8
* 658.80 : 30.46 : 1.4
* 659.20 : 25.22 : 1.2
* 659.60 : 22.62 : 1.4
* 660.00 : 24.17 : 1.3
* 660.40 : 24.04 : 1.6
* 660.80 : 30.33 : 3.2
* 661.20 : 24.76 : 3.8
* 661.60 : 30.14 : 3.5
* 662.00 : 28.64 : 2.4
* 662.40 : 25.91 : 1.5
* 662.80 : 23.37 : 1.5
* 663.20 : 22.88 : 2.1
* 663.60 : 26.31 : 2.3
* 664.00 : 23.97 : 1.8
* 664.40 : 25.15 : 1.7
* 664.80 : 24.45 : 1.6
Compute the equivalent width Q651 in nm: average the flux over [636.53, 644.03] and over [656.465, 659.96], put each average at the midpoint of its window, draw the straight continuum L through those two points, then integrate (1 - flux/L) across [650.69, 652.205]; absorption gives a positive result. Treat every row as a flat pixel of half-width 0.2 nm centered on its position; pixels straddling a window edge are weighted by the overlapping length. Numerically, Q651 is 0.36 nm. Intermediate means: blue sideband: 24.4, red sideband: 34.9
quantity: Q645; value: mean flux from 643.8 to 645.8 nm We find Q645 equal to 24.8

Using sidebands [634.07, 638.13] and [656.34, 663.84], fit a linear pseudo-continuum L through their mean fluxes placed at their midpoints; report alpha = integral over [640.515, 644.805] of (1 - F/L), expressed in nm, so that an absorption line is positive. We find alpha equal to 0.244 nm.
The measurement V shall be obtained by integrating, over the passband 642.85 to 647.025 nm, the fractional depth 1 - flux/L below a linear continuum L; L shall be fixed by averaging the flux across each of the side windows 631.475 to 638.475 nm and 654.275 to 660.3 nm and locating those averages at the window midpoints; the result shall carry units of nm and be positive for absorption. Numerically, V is 0.790 nm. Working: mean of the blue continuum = 24.4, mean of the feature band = 24.8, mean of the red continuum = 38.2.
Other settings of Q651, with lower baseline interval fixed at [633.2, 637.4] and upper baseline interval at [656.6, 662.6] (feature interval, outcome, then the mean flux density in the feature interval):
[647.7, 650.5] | 0.37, 24.1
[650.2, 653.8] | 0.51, 24.3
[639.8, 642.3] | 0.18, 24.3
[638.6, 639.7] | 0.07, 24.2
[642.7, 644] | 0.04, 25.9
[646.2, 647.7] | 0.23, 23.2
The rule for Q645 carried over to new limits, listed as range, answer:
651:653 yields 23.6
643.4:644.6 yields 26.1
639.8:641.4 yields 24.6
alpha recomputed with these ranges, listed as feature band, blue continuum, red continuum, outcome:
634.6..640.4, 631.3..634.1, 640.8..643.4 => 0.114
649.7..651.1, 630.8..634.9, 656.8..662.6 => 0.187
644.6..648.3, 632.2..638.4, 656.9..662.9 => 0.367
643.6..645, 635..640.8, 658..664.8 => -0.023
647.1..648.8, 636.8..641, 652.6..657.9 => 0.334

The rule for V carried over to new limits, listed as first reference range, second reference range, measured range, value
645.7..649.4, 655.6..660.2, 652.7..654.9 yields 0.504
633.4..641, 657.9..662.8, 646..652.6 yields 0.907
